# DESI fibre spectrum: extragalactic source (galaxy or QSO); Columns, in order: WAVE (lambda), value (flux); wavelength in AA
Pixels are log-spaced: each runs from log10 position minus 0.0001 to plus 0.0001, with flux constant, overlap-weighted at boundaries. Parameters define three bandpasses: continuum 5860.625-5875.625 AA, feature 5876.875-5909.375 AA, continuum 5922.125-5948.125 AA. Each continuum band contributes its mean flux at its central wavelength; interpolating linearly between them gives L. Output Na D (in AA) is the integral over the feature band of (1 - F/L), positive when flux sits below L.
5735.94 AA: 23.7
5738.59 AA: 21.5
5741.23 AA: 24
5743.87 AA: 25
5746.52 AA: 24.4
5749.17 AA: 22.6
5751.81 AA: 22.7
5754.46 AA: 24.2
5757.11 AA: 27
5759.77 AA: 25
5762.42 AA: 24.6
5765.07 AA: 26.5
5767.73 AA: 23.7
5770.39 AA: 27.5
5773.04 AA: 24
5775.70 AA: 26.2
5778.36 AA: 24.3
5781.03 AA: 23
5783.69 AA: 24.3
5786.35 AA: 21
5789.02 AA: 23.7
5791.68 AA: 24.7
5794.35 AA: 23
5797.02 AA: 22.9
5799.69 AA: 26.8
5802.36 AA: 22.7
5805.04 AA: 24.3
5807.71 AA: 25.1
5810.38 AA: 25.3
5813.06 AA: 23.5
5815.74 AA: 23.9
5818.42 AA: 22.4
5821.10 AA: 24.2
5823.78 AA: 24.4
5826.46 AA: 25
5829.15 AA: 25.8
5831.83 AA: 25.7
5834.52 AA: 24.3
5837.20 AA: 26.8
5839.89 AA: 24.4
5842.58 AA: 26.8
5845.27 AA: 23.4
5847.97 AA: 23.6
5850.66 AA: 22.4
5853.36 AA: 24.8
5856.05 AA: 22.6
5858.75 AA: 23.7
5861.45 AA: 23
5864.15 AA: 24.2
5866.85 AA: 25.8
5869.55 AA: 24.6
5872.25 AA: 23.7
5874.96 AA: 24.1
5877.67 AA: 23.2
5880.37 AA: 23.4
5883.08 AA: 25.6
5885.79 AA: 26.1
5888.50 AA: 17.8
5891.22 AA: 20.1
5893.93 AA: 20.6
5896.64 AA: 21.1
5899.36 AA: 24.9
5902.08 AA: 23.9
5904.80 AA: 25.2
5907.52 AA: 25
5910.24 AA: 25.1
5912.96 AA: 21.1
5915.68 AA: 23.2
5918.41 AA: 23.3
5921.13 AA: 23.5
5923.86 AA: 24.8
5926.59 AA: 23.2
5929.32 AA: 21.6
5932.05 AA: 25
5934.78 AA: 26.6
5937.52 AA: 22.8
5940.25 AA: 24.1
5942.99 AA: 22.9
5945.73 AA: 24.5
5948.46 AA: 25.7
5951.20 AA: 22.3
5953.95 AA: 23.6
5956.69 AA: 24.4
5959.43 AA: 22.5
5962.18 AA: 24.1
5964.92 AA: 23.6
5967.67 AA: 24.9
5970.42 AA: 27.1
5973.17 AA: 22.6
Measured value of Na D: 1.4 AA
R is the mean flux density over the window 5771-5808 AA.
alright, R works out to 24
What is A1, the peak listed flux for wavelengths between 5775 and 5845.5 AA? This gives 26.8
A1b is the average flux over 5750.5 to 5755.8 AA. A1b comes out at 23.5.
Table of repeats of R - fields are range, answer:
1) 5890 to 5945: 23.4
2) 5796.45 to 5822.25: 24.1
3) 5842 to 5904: 23.4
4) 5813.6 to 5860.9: 24.3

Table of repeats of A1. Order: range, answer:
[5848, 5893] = 26.1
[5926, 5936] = 26.6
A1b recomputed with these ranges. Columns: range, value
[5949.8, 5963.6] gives 23.4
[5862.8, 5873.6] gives 24.6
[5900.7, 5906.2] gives 24.5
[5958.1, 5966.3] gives 23.4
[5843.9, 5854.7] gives 23.5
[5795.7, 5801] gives 24.8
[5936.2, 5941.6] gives 23.5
